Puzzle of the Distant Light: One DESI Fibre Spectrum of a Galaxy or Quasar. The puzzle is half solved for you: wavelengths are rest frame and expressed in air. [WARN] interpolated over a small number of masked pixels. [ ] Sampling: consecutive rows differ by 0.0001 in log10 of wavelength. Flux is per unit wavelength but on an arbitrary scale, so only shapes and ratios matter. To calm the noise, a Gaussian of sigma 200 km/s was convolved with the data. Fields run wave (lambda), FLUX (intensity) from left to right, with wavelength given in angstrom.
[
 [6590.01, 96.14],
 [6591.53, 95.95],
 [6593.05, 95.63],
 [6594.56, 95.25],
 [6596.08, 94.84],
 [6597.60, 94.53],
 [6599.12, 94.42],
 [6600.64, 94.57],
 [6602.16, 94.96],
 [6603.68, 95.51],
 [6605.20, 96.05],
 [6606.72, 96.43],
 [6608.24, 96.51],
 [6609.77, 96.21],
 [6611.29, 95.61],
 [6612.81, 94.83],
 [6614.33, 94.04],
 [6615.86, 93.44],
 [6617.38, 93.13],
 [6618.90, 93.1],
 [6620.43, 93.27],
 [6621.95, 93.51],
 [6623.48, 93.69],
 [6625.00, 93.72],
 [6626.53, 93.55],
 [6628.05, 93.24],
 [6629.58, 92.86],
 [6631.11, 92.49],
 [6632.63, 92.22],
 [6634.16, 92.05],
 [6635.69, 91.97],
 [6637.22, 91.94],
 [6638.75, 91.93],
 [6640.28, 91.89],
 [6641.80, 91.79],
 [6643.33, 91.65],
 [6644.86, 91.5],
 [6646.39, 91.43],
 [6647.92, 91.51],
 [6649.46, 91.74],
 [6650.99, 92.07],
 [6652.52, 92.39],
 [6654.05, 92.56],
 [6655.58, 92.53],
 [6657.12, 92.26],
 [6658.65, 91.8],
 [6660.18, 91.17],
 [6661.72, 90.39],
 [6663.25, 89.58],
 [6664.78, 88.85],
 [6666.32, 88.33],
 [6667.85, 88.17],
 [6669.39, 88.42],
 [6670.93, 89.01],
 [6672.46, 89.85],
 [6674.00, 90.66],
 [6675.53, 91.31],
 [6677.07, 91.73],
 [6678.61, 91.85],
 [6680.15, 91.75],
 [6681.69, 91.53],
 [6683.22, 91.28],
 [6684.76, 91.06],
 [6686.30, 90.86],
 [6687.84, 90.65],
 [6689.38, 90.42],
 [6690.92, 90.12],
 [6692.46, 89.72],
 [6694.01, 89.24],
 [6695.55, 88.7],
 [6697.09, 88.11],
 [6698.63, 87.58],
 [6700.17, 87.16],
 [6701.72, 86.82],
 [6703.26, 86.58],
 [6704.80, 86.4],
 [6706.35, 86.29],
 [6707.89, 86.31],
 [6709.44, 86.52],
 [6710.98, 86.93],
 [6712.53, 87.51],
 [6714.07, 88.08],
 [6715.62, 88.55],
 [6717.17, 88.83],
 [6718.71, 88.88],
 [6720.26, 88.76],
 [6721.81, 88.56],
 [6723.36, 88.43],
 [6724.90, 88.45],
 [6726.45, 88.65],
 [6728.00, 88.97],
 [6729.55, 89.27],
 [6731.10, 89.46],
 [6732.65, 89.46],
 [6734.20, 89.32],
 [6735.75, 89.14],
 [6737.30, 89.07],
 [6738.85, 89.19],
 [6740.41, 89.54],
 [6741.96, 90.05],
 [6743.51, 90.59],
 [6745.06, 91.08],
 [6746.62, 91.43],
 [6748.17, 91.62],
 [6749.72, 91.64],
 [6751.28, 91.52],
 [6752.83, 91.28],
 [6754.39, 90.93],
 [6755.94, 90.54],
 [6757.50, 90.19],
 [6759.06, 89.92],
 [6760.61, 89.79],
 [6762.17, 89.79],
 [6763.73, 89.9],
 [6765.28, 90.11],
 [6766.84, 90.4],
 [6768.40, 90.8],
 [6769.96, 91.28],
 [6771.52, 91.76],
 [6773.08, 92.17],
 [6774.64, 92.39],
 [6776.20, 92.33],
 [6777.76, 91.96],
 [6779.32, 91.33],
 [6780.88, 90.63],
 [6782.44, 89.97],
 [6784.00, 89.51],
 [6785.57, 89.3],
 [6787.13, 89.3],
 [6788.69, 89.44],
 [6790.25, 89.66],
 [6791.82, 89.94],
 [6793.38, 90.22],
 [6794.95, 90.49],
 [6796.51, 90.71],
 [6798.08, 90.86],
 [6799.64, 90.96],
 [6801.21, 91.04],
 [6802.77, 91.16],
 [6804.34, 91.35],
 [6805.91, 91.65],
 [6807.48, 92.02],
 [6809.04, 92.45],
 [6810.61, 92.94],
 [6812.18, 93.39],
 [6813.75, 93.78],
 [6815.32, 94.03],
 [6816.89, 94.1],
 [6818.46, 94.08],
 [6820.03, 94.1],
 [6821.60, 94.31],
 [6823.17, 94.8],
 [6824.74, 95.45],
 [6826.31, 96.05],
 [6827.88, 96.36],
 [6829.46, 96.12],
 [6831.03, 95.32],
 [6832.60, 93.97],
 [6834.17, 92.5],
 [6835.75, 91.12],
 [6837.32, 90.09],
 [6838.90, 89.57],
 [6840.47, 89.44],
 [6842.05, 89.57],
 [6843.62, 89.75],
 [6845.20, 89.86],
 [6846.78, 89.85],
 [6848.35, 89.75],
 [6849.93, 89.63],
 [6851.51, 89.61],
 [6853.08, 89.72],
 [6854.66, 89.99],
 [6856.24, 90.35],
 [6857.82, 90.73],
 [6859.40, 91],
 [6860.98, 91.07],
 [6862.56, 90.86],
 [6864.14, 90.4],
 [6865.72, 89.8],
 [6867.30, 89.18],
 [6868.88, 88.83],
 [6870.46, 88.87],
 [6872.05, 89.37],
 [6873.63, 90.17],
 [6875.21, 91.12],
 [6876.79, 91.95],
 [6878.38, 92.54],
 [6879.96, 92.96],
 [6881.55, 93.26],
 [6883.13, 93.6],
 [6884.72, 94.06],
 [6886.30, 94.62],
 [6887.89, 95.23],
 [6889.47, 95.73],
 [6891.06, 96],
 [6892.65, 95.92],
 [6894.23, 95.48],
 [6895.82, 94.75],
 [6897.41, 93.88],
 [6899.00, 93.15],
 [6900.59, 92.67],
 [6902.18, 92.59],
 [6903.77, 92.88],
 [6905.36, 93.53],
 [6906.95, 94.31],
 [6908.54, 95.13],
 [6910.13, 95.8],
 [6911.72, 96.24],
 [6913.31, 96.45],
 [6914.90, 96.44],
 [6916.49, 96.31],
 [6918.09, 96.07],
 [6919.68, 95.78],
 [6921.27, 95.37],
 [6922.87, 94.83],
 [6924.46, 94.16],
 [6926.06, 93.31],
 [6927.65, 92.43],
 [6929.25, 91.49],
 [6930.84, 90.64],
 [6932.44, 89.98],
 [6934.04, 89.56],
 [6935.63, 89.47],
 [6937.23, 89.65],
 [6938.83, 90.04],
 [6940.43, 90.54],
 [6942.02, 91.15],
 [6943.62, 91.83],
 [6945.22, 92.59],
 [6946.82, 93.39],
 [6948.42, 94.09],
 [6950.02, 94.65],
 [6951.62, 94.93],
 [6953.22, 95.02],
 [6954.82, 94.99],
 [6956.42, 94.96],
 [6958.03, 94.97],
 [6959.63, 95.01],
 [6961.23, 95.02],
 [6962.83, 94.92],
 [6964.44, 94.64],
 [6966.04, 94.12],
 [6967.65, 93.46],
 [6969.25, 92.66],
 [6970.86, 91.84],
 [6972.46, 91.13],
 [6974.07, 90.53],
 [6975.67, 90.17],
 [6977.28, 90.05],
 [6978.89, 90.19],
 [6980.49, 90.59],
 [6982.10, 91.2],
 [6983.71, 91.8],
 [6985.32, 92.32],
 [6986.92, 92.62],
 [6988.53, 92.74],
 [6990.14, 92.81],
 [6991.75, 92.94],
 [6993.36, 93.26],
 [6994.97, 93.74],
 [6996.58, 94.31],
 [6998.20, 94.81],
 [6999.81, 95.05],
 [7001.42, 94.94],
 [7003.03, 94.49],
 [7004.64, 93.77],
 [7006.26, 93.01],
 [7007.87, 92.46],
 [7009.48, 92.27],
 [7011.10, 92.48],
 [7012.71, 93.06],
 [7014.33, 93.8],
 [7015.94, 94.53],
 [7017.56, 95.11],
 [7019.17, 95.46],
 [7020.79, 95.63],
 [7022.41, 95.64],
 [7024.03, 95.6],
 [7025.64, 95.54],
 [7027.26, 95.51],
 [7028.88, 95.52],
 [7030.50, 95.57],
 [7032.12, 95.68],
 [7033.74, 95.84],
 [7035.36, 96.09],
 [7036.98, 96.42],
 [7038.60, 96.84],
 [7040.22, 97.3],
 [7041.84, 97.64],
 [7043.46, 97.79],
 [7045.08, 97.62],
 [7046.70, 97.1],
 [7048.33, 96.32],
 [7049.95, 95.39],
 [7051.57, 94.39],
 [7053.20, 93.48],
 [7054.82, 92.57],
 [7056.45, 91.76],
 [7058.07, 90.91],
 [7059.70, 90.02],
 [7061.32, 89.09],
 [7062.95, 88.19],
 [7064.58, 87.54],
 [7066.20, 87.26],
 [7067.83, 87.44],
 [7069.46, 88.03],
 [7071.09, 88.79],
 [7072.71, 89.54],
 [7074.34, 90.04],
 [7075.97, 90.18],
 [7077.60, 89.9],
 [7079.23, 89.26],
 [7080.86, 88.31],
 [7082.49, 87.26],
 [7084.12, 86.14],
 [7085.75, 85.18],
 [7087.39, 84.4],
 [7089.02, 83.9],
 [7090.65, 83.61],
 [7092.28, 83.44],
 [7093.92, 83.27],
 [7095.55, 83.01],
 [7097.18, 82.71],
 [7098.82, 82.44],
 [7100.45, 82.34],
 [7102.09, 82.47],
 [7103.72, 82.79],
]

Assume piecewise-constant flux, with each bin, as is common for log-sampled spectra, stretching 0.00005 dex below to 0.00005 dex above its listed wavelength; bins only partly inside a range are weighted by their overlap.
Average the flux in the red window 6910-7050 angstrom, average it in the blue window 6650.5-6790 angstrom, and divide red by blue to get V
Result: 1.04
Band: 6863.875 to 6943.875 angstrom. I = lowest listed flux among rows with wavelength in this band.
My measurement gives 88.83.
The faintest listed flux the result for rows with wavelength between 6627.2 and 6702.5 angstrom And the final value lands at 86.82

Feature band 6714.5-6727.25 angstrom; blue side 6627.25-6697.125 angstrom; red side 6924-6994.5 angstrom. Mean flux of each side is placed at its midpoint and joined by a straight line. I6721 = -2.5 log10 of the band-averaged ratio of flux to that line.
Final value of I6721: 0.03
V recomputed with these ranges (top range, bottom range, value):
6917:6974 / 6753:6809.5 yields 1.03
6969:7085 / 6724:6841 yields 1.02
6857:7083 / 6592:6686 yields 1.00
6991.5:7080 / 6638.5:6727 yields 1.04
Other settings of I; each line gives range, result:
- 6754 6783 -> 89.79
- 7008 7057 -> 91.76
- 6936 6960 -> 89.65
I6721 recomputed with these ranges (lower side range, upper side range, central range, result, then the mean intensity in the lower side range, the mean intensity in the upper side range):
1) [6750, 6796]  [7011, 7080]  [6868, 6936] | -0.02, 90.6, 93.3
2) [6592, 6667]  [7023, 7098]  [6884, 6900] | -0.04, 93.1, 91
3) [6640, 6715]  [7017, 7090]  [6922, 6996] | -0.01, 89.9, 92.3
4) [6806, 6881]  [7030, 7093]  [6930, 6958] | -0.01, 91.8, 91.2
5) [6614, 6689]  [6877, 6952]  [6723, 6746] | 0.03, 91.6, 93.6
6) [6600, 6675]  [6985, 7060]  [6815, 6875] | 0.02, 92.4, 94.6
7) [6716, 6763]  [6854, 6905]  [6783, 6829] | -0.01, 89.8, 92.3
